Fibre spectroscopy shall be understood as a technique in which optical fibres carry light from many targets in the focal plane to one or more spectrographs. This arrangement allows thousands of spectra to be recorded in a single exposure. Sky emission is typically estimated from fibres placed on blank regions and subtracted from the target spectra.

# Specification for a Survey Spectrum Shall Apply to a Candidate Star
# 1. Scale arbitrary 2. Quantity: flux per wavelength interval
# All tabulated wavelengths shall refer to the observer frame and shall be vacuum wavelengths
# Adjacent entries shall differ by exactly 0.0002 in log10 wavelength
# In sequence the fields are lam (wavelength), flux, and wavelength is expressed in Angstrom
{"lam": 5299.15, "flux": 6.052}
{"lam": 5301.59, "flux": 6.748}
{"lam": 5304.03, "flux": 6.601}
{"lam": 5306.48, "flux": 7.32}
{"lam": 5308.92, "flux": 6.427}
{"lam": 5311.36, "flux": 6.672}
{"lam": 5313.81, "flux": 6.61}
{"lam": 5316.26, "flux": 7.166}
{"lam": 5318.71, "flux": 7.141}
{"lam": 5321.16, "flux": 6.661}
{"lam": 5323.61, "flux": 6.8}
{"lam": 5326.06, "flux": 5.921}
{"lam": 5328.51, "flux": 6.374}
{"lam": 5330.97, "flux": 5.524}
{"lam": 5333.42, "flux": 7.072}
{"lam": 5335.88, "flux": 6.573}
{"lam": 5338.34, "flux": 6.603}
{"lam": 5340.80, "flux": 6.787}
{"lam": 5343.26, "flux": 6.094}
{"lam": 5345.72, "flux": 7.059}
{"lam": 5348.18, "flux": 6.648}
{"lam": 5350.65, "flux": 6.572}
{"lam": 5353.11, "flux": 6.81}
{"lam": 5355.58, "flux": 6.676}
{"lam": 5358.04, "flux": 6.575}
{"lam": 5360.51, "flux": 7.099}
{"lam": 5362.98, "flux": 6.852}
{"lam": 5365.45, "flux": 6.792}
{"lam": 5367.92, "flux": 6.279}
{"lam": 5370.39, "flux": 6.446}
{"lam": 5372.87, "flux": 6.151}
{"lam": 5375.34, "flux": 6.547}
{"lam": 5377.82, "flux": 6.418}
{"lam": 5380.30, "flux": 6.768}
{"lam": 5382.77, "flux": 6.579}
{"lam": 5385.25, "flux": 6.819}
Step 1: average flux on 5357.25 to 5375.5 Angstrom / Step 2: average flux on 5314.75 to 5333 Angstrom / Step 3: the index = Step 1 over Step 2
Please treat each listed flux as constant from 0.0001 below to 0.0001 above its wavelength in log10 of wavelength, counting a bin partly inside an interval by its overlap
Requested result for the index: 1.0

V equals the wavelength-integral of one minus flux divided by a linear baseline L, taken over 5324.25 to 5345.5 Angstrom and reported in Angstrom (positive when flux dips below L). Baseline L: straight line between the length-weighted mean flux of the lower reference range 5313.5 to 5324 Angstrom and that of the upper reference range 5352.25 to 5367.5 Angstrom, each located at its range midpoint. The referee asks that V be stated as 1.4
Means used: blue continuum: 6.9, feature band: 6.41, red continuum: 6.77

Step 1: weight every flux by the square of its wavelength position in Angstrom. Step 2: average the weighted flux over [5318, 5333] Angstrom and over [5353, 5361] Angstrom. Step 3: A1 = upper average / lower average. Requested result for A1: 1.07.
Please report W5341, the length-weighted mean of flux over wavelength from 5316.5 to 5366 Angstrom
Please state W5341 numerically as 6.64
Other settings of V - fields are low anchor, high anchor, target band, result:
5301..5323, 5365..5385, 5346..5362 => -0.3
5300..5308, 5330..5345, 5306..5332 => 0.3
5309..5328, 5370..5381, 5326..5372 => -0.2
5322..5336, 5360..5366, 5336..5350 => -0.1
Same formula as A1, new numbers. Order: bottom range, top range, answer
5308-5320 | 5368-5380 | 0.96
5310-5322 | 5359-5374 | 0.98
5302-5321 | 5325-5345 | 0.94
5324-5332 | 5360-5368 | 1.14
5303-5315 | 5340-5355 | 1.00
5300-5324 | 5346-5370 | 1.00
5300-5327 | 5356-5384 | 1.00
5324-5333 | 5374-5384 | 1.09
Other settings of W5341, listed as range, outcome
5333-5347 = 6.67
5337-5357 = 6.66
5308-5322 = 6.79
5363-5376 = 6.48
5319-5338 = 6.46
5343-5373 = 6.65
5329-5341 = 6.48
